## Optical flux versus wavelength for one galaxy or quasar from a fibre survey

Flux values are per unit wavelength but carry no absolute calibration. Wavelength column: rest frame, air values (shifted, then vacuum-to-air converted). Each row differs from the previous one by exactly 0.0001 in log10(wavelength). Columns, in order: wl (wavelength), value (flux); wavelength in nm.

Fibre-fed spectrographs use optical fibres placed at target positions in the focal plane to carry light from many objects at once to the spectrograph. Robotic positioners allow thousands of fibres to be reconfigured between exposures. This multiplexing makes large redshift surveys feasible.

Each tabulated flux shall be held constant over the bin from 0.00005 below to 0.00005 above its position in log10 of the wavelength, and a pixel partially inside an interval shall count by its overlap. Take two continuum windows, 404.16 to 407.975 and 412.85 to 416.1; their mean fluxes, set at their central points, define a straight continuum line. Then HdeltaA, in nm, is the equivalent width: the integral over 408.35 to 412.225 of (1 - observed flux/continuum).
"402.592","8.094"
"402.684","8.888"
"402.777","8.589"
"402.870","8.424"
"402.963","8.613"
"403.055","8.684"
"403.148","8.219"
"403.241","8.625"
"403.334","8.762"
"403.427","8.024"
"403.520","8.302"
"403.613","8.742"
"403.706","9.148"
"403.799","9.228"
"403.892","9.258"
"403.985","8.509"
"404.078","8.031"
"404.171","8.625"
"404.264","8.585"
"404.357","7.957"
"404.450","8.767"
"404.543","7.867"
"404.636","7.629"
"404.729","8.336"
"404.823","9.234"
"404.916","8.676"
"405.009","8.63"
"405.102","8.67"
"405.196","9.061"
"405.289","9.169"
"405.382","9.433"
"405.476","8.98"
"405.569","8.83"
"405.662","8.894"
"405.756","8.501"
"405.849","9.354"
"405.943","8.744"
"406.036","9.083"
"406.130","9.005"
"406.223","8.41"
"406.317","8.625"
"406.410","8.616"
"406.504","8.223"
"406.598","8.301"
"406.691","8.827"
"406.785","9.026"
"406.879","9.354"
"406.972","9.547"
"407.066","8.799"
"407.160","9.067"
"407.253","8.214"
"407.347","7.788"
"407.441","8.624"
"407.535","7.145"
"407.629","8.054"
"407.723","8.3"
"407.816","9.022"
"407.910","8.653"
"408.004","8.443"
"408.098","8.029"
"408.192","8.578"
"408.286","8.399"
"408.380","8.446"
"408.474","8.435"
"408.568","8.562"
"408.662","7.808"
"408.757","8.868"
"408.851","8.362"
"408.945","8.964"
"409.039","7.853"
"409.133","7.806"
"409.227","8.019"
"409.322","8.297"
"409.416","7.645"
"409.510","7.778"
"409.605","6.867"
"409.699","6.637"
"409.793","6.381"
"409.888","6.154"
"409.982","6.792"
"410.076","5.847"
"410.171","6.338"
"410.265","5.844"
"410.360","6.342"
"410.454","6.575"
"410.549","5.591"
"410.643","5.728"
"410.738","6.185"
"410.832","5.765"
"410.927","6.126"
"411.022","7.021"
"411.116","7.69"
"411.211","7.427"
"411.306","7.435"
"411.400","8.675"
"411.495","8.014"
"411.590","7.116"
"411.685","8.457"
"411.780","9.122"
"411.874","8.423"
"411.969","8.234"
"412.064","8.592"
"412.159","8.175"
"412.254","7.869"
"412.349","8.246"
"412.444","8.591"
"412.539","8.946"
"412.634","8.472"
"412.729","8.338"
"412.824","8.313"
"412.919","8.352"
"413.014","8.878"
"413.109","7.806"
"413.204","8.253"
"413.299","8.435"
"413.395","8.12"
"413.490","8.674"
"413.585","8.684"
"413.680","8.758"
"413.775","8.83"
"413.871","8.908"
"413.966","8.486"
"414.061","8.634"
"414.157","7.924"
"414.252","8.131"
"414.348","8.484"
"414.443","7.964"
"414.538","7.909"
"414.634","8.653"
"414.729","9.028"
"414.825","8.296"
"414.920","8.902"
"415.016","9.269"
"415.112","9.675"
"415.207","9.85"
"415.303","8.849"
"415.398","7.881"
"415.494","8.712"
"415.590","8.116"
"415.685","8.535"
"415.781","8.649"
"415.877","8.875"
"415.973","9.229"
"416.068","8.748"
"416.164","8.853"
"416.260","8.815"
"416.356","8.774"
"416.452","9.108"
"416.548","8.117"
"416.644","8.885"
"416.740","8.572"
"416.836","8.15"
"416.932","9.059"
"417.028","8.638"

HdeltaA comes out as 0.54 nm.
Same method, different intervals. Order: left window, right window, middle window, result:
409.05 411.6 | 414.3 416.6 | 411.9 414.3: -0.17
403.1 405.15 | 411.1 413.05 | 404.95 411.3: 0.33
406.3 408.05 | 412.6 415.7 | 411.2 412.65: 0.05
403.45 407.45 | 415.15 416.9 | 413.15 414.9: 0.05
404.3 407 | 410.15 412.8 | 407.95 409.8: 0.00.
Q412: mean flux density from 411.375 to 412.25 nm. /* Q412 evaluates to 8.28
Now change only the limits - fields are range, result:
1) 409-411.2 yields 6.76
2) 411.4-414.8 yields 8.4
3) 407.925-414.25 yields 7.82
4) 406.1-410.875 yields 7.82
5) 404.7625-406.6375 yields 8.82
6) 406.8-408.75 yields 8.48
